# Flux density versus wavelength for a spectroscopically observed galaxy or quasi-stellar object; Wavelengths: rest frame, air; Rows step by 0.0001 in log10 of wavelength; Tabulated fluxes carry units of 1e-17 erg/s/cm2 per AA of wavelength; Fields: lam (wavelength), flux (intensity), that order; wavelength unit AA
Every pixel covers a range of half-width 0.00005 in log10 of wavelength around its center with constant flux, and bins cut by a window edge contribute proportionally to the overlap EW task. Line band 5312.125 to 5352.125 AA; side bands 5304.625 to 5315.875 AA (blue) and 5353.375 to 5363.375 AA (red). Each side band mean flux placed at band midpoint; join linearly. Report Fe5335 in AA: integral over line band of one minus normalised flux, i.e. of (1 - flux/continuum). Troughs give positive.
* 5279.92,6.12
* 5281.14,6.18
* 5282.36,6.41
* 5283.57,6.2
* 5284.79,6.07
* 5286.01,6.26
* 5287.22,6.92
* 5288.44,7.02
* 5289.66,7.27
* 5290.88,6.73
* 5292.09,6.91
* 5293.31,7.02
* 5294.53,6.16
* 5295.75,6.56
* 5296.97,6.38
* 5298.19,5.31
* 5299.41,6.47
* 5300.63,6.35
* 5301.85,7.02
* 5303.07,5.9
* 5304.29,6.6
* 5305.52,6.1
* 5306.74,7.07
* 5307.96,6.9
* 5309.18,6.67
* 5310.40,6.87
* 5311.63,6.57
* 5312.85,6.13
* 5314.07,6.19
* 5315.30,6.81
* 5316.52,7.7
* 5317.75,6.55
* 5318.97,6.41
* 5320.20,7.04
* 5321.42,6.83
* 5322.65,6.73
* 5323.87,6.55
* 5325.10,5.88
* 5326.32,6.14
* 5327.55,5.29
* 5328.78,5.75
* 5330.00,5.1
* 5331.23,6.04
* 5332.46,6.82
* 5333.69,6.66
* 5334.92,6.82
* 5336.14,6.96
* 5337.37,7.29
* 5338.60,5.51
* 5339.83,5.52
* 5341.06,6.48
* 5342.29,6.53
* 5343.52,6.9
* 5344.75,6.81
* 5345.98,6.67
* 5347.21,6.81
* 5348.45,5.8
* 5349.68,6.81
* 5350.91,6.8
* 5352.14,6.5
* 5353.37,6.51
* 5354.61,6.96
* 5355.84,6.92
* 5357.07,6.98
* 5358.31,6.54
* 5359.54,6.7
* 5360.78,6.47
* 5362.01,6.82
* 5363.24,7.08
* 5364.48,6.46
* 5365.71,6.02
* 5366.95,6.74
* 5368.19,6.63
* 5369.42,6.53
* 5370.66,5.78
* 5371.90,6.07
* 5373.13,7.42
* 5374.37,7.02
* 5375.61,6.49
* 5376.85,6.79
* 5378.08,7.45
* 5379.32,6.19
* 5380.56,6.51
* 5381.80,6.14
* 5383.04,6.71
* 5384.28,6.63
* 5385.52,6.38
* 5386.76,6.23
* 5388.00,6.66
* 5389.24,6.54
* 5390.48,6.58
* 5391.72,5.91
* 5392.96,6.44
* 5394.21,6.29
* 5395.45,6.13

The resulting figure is 1.3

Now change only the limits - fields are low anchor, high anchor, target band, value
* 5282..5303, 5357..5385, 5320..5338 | 0.50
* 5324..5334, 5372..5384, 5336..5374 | -1.31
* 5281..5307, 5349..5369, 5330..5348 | 0.33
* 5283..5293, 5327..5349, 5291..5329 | 0.21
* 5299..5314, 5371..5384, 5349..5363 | -0.23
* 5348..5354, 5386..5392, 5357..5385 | -0.65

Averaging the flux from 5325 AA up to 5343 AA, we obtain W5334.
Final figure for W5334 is 6.2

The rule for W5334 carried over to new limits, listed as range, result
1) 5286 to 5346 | 6.5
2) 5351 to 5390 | 6.61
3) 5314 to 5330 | 6.41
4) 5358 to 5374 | 6.57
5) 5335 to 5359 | 6.6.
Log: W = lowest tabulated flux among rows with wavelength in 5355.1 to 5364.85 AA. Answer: 6.46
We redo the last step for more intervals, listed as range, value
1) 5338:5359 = 5.51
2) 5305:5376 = 5.1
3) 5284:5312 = 5.31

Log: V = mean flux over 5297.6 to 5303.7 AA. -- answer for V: 6.22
